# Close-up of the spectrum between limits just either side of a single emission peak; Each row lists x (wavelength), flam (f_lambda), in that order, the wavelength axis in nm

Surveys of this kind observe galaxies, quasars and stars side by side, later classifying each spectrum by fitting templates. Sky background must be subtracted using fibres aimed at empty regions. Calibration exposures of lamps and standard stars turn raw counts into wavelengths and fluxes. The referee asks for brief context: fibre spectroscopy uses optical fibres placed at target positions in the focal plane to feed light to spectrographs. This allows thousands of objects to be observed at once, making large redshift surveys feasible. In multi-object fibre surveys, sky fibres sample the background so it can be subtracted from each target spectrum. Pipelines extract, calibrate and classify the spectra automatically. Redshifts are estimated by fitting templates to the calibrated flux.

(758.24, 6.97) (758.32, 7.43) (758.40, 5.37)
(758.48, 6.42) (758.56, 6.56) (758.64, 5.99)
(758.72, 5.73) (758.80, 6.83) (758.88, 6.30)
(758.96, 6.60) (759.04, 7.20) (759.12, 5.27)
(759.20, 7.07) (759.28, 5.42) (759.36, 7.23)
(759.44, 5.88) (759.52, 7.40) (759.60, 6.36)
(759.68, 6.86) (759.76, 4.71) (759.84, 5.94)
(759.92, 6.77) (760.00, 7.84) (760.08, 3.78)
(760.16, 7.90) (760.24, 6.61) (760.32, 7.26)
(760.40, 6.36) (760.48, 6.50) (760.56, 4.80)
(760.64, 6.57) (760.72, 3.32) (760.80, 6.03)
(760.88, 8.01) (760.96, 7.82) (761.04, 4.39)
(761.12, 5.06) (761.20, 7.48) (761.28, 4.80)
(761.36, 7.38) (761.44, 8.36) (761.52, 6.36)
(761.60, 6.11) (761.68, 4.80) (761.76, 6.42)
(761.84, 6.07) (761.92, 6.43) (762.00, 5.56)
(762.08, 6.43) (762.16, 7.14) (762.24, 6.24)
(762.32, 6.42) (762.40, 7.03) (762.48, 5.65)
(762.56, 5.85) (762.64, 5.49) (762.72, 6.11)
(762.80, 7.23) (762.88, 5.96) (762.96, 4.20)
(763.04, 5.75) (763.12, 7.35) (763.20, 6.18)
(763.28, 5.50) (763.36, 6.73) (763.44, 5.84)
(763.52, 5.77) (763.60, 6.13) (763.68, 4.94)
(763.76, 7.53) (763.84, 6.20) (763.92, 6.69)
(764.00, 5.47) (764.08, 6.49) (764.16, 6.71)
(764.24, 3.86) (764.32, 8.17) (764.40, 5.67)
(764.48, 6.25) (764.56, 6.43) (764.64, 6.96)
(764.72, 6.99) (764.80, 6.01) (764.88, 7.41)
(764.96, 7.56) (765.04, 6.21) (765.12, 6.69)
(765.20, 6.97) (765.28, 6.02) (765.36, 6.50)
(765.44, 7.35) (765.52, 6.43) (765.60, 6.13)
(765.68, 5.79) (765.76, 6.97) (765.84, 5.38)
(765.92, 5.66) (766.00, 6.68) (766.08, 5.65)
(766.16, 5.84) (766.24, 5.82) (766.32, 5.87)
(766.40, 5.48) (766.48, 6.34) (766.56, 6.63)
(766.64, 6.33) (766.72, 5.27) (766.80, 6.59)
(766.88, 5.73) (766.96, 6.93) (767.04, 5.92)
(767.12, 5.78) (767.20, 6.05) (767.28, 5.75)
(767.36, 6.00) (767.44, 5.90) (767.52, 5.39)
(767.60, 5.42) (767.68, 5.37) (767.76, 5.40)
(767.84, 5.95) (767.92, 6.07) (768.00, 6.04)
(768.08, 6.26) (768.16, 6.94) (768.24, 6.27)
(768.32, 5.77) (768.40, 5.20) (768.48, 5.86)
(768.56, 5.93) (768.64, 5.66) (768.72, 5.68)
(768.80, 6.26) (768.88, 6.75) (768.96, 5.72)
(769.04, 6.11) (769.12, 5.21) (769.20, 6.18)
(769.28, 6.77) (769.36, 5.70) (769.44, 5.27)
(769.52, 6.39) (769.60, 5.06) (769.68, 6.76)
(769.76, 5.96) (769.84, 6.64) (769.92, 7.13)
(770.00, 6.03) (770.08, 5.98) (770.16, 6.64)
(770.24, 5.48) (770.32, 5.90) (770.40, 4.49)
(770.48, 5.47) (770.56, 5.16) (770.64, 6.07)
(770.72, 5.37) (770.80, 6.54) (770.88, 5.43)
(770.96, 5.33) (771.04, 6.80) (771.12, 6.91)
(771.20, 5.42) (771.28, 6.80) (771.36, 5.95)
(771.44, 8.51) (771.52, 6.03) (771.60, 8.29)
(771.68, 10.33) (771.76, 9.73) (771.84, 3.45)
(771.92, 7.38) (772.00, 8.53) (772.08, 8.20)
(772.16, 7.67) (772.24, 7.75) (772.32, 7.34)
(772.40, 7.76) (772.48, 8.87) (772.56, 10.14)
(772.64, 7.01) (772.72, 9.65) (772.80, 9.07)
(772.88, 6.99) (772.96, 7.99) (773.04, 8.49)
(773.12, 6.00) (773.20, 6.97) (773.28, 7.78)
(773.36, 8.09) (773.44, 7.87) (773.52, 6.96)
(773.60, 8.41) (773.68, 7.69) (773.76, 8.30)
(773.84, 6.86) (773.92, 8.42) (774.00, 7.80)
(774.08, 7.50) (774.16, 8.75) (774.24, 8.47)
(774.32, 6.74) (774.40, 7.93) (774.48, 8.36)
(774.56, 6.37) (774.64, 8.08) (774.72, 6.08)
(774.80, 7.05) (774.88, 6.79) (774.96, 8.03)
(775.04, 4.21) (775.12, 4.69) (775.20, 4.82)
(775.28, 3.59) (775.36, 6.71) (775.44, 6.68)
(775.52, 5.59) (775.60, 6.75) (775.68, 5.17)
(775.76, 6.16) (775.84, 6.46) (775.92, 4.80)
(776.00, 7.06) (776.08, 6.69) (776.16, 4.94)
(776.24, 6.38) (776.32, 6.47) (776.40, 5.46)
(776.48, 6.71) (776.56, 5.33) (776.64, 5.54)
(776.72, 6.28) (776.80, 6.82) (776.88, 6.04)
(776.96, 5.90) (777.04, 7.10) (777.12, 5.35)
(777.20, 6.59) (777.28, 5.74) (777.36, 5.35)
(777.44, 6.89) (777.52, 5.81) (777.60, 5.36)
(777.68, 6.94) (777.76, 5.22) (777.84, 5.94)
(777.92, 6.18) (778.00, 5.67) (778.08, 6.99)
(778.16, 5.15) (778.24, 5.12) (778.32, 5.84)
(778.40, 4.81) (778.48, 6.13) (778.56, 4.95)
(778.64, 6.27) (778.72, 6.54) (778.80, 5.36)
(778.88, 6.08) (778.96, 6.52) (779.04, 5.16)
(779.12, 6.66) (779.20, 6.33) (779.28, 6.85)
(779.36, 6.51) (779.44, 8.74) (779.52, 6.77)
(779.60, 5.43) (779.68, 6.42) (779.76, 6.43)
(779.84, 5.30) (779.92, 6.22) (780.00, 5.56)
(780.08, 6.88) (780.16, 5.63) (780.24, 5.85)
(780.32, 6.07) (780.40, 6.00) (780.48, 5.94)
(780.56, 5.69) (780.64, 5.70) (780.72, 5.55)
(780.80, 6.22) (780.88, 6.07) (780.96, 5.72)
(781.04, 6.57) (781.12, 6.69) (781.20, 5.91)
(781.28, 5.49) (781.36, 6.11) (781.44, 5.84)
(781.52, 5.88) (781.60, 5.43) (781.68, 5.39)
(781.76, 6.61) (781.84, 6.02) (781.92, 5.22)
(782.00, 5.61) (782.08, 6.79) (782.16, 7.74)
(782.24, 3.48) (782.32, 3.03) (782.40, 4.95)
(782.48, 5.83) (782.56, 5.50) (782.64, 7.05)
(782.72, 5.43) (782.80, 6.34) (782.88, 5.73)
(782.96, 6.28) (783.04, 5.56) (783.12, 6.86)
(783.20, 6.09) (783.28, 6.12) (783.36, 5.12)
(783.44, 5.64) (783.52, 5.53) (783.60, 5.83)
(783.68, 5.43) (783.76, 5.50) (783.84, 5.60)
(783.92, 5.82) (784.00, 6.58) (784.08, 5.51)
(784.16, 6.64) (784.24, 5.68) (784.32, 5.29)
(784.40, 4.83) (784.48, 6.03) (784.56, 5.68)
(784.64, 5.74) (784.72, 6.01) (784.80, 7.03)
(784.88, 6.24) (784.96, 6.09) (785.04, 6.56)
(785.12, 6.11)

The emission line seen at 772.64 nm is [S II]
